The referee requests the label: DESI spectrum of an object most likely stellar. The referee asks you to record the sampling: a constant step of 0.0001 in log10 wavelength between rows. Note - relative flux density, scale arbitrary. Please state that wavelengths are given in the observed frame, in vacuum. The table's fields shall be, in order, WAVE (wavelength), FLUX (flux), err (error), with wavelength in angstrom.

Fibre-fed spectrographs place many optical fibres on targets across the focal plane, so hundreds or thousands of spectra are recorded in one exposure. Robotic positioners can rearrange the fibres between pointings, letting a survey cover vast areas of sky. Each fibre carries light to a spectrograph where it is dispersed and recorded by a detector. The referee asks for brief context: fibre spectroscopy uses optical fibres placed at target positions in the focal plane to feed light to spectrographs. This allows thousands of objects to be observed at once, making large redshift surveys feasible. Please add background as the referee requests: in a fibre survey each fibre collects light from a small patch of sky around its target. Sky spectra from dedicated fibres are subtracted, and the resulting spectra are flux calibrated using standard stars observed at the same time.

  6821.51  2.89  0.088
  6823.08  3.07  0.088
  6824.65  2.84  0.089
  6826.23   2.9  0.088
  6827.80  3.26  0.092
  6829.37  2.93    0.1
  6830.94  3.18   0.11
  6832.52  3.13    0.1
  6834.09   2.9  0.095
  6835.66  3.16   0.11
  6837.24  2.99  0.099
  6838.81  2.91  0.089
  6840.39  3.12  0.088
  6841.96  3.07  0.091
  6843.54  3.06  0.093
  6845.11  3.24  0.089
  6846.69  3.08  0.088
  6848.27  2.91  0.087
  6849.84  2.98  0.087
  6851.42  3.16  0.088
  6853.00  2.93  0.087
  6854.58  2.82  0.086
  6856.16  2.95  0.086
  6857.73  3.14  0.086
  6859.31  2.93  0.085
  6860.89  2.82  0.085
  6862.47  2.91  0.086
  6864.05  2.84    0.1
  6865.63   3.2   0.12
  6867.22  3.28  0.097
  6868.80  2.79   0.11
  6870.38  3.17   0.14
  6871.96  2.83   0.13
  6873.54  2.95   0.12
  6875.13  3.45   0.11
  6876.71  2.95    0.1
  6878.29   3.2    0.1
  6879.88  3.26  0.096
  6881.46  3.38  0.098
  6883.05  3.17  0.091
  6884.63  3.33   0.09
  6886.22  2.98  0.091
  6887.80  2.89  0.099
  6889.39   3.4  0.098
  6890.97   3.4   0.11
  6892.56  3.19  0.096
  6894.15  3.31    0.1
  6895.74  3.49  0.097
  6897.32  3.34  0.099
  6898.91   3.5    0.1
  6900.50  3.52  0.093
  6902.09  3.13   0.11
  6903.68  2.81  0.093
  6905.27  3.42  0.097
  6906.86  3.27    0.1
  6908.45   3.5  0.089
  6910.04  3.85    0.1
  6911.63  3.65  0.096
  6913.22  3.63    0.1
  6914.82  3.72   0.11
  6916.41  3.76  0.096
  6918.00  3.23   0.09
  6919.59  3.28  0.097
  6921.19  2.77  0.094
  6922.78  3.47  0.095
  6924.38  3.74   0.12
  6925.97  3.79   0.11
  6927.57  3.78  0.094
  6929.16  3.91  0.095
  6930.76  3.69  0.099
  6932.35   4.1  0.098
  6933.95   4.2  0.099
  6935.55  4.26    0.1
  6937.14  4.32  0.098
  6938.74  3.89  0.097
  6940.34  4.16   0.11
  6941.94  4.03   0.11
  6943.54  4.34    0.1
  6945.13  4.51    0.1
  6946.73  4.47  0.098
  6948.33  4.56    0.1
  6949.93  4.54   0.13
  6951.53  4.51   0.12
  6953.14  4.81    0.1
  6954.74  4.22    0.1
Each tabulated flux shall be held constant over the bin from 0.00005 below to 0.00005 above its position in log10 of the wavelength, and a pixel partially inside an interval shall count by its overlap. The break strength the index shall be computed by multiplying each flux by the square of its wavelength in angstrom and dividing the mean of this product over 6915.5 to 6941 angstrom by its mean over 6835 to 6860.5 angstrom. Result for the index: 1.28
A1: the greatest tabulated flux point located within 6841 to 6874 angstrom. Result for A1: 3.28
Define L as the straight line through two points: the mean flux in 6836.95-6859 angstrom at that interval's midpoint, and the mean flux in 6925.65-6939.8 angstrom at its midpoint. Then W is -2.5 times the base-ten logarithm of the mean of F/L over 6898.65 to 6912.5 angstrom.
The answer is 0.09 mag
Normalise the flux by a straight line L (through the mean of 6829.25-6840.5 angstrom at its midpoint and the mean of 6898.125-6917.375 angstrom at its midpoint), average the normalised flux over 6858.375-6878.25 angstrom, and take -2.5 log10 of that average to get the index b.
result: 0.08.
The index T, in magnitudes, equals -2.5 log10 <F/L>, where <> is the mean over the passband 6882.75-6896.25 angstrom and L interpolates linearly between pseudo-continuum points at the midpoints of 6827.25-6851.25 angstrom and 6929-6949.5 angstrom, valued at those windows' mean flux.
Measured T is 0.126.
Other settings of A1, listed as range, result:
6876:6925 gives 3.85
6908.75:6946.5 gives 4.51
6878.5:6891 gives 3.4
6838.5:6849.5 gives 3.24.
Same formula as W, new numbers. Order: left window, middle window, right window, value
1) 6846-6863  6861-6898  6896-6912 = 0.01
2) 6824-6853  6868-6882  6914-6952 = 0.10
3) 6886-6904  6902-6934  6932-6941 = 0.06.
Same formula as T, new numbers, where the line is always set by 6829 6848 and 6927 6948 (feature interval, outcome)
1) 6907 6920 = 0.090 mag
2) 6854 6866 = 0.122 mag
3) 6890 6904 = 0.118 mag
